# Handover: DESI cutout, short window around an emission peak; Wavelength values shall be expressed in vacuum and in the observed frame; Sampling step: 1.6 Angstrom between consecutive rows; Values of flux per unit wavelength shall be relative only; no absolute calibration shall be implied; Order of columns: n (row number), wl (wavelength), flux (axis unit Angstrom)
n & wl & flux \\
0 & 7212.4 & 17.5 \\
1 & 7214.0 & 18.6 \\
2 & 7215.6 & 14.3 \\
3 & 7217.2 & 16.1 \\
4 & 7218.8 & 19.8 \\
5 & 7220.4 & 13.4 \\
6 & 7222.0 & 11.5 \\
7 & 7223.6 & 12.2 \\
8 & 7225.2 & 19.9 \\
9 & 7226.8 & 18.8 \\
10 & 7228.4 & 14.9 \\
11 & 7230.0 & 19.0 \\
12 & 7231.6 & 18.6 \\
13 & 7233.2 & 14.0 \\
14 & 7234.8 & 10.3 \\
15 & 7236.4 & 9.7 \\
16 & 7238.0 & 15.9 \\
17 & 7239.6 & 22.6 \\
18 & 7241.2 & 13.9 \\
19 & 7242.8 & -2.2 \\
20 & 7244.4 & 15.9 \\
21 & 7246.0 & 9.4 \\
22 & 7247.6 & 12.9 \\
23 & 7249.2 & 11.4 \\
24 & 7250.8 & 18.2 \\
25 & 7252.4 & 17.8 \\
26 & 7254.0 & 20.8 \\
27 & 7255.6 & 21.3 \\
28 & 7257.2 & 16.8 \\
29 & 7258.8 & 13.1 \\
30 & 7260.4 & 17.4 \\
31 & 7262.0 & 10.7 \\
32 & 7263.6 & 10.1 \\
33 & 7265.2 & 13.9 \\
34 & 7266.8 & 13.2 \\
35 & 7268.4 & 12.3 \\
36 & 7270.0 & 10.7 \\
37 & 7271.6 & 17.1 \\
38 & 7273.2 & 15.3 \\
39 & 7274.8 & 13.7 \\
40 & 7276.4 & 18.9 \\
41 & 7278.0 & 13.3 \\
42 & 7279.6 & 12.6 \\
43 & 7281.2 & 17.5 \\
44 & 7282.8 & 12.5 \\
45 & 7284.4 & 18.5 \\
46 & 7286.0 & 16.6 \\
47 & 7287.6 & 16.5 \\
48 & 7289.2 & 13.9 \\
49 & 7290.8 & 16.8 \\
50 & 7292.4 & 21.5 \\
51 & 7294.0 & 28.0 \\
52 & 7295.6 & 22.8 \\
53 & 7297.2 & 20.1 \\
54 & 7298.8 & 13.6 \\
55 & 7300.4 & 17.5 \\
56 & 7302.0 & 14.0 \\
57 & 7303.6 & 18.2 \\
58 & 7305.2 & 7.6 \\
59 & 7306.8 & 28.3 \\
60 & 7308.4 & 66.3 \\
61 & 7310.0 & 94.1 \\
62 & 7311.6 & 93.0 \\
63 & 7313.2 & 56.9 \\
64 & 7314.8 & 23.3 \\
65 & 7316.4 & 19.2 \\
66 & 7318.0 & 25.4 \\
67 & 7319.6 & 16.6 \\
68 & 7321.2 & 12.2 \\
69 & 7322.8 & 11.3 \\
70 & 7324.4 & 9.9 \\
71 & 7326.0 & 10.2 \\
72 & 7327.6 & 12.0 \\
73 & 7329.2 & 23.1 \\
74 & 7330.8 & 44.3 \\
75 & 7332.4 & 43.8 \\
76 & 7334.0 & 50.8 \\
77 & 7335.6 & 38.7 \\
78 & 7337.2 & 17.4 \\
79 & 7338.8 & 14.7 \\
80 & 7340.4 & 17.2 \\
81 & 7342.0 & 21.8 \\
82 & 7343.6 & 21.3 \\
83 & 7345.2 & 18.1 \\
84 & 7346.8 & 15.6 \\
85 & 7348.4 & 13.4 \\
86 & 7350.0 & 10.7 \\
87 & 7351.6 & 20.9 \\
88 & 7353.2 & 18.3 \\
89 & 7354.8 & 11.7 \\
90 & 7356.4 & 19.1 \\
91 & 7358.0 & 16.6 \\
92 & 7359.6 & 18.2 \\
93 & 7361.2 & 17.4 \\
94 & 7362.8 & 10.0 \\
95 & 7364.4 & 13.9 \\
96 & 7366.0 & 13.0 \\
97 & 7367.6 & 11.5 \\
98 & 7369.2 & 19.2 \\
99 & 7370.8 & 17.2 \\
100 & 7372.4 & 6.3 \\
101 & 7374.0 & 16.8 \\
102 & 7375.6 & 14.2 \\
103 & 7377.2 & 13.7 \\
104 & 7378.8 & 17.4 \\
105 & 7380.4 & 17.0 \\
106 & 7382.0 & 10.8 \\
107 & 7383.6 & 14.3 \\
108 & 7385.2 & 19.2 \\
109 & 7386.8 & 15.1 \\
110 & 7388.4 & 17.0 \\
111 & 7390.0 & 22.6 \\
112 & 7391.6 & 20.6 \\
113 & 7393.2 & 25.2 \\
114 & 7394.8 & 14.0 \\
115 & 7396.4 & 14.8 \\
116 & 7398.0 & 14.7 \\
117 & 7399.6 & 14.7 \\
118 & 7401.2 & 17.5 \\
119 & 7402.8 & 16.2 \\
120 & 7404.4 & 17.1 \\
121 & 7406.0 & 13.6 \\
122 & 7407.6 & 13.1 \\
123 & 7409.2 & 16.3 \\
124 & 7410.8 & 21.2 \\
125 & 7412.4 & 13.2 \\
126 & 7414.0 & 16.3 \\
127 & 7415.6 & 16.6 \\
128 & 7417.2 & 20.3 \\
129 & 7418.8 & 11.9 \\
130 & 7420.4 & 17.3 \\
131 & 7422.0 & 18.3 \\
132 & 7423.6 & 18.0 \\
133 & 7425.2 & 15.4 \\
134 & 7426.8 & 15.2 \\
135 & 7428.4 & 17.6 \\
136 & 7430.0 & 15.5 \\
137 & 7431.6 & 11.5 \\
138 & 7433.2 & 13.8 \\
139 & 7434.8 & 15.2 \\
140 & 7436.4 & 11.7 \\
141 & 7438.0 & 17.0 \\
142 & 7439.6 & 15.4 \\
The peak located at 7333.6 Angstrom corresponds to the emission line [N II]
